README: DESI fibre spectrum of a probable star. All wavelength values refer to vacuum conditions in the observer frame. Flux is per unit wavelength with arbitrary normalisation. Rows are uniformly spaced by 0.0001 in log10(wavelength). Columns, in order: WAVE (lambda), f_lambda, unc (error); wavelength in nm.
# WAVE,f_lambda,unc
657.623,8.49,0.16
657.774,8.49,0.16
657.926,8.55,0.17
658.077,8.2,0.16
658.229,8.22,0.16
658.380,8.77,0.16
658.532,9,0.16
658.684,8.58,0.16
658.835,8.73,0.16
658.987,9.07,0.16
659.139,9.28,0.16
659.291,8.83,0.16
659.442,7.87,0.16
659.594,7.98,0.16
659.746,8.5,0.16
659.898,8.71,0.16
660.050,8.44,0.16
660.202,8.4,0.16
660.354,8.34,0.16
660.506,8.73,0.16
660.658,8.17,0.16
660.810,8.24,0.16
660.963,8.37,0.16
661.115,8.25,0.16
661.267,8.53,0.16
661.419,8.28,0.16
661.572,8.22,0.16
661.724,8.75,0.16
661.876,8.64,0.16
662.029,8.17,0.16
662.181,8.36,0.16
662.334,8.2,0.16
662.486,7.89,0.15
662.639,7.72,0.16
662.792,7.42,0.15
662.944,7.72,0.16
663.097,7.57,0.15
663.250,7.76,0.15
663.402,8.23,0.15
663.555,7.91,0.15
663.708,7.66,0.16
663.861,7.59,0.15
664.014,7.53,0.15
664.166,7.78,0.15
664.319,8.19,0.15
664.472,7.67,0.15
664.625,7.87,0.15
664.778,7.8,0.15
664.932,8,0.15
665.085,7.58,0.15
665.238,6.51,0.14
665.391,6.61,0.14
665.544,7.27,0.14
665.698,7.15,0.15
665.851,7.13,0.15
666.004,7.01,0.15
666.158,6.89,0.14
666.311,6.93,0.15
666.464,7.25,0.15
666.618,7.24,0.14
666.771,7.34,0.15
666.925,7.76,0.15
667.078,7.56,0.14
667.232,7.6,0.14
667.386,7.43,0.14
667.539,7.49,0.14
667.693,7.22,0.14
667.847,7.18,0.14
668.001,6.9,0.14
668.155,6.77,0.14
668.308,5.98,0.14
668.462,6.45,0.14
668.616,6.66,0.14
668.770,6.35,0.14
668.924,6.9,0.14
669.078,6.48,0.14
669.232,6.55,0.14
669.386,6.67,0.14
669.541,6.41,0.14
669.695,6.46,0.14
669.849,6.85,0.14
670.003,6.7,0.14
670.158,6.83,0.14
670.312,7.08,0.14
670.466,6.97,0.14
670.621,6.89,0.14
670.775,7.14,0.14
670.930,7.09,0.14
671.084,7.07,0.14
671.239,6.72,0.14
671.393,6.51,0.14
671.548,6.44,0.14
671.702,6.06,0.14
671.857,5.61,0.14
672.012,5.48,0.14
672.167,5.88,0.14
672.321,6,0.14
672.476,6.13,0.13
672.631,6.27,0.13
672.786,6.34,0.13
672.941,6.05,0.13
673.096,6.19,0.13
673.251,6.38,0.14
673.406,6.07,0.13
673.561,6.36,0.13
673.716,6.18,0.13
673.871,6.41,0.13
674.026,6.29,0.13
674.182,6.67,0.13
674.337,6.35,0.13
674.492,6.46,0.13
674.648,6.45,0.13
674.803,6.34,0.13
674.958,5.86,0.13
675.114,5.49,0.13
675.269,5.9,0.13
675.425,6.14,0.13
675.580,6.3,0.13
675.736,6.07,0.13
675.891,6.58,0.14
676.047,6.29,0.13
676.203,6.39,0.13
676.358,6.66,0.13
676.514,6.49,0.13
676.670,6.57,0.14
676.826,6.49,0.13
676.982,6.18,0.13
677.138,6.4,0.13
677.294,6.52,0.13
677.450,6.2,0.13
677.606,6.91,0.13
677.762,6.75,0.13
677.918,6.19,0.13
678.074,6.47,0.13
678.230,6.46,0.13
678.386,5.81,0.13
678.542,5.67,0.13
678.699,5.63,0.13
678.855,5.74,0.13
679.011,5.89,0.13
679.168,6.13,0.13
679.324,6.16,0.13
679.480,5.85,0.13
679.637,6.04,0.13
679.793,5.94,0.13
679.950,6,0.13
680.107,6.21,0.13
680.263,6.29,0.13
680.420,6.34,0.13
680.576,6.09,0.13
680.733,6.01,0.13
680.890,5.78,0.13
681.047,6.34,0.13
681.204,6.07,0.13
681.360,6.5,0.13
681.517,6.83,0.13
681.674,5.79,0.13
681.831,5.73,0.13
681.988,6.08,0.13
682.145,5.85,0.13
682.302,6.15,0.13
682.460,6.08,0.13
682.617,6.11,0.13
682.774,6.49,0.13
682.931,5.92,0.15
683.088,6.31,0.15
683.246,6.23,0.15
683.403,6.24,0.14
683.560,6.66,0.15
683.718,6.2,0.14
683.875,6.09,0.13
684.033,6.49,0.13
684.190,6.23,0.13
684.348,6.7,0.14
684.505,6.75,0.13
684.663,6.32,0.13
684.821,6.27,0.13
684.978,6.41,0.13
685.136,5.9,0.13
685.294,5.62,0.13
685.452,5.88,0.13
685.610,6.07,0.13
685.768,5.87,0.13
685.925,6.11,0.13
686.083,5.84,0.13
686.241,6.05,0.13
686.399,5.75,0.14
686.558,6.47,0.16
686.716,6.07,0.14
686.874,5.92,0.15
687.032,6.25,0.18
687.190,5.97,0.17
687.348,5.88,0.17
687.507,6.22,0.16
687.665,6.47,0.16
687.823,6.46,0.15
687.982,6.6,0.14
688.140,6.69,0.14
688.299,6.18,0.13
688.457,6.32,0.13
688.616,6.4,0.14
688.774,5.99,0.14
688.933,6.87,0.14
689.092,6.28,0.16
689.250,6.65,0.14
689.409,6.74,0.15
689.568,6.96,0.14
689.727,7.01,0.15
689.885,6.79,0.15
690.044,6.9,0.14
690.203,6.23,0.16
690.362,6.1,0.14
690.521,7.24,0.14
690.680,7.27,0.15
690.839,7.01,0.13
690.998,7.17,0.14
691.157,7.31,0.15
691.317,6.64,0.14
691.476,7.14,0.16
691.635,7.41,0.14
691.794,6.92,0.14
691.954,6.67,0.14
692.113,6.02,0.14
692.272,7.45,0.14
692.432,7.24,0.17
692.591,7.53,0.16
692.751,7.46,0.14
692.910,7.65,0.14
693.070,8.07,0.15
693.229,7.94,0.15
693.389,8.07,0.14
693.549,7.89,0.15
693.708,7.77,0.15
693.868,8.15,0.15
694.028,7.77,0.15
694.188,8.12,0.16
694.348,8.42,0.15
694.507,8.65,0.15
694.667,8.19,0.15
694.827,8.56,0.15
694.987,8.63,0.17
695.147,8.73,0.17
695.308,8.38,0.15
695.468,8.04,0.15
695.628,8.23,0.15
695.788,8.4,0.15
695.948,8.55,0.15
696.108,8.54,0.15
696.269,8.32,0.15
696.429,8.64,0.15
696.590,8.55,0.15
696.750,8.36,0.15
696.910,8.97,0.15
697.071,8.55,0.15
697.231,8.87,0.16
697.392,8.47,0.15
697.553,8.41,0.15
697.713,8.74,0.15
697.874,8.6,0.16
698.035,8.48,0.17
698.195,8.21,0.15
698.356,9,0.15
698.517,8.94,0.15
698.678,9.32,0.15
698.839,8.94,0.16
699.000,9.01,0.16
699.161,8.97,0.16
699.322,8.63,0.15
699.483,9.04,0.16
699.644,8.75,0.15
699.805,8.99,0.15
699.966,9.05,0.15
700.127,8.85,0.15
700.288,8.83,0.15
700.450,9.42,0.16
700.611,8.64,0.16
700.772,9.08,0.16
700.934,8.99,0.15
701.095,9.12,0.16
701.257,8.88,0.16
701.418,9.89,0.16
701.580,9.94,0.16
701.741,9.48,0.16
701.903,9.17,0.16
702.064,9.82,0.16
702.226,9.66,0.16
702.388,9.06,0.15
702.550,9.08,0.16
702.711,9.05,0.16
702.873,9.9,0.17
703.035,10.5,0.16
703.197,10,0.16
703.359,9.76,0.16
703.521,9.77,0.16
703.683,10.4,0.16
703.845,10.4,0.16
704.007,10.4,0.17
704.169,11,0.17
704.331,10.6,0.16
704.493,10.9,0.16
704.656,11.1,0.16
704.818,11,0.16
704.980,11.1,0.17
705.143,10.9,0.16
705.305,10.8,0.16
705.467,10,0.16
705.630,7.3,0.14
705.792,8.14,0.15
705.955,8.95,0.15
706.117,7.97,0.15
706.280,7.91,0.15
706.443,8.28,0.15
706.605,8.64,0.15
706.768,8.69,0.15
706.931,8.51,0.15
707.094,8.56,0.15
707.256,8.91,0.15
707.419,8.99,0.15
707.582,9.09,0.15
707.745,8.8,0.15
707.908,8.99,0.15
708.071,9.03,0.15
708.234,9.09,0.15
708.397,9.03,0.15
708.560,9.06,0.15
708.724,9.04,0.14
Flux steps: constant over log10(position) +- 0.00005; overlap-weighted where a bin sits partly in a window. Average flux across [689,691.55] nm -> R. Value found 6.84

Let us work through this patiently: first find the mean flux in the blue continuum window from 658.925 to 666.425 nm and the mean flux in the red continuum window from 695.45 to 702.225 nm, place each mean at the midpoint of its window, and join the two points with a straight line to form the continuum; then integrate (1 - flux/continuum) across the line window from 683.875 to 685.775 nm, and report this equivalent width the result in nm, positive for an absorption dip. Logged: 0.512 nm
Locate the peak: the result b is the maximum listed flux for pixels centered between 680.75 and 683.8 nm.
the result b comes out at 6.83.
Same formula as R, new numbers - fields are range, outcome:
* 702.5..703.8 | 9.84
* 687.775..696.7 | 7.44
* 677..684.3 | 6.17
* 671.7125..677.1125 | 6.21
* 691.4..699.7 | 8.24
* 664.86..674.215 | 6.73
